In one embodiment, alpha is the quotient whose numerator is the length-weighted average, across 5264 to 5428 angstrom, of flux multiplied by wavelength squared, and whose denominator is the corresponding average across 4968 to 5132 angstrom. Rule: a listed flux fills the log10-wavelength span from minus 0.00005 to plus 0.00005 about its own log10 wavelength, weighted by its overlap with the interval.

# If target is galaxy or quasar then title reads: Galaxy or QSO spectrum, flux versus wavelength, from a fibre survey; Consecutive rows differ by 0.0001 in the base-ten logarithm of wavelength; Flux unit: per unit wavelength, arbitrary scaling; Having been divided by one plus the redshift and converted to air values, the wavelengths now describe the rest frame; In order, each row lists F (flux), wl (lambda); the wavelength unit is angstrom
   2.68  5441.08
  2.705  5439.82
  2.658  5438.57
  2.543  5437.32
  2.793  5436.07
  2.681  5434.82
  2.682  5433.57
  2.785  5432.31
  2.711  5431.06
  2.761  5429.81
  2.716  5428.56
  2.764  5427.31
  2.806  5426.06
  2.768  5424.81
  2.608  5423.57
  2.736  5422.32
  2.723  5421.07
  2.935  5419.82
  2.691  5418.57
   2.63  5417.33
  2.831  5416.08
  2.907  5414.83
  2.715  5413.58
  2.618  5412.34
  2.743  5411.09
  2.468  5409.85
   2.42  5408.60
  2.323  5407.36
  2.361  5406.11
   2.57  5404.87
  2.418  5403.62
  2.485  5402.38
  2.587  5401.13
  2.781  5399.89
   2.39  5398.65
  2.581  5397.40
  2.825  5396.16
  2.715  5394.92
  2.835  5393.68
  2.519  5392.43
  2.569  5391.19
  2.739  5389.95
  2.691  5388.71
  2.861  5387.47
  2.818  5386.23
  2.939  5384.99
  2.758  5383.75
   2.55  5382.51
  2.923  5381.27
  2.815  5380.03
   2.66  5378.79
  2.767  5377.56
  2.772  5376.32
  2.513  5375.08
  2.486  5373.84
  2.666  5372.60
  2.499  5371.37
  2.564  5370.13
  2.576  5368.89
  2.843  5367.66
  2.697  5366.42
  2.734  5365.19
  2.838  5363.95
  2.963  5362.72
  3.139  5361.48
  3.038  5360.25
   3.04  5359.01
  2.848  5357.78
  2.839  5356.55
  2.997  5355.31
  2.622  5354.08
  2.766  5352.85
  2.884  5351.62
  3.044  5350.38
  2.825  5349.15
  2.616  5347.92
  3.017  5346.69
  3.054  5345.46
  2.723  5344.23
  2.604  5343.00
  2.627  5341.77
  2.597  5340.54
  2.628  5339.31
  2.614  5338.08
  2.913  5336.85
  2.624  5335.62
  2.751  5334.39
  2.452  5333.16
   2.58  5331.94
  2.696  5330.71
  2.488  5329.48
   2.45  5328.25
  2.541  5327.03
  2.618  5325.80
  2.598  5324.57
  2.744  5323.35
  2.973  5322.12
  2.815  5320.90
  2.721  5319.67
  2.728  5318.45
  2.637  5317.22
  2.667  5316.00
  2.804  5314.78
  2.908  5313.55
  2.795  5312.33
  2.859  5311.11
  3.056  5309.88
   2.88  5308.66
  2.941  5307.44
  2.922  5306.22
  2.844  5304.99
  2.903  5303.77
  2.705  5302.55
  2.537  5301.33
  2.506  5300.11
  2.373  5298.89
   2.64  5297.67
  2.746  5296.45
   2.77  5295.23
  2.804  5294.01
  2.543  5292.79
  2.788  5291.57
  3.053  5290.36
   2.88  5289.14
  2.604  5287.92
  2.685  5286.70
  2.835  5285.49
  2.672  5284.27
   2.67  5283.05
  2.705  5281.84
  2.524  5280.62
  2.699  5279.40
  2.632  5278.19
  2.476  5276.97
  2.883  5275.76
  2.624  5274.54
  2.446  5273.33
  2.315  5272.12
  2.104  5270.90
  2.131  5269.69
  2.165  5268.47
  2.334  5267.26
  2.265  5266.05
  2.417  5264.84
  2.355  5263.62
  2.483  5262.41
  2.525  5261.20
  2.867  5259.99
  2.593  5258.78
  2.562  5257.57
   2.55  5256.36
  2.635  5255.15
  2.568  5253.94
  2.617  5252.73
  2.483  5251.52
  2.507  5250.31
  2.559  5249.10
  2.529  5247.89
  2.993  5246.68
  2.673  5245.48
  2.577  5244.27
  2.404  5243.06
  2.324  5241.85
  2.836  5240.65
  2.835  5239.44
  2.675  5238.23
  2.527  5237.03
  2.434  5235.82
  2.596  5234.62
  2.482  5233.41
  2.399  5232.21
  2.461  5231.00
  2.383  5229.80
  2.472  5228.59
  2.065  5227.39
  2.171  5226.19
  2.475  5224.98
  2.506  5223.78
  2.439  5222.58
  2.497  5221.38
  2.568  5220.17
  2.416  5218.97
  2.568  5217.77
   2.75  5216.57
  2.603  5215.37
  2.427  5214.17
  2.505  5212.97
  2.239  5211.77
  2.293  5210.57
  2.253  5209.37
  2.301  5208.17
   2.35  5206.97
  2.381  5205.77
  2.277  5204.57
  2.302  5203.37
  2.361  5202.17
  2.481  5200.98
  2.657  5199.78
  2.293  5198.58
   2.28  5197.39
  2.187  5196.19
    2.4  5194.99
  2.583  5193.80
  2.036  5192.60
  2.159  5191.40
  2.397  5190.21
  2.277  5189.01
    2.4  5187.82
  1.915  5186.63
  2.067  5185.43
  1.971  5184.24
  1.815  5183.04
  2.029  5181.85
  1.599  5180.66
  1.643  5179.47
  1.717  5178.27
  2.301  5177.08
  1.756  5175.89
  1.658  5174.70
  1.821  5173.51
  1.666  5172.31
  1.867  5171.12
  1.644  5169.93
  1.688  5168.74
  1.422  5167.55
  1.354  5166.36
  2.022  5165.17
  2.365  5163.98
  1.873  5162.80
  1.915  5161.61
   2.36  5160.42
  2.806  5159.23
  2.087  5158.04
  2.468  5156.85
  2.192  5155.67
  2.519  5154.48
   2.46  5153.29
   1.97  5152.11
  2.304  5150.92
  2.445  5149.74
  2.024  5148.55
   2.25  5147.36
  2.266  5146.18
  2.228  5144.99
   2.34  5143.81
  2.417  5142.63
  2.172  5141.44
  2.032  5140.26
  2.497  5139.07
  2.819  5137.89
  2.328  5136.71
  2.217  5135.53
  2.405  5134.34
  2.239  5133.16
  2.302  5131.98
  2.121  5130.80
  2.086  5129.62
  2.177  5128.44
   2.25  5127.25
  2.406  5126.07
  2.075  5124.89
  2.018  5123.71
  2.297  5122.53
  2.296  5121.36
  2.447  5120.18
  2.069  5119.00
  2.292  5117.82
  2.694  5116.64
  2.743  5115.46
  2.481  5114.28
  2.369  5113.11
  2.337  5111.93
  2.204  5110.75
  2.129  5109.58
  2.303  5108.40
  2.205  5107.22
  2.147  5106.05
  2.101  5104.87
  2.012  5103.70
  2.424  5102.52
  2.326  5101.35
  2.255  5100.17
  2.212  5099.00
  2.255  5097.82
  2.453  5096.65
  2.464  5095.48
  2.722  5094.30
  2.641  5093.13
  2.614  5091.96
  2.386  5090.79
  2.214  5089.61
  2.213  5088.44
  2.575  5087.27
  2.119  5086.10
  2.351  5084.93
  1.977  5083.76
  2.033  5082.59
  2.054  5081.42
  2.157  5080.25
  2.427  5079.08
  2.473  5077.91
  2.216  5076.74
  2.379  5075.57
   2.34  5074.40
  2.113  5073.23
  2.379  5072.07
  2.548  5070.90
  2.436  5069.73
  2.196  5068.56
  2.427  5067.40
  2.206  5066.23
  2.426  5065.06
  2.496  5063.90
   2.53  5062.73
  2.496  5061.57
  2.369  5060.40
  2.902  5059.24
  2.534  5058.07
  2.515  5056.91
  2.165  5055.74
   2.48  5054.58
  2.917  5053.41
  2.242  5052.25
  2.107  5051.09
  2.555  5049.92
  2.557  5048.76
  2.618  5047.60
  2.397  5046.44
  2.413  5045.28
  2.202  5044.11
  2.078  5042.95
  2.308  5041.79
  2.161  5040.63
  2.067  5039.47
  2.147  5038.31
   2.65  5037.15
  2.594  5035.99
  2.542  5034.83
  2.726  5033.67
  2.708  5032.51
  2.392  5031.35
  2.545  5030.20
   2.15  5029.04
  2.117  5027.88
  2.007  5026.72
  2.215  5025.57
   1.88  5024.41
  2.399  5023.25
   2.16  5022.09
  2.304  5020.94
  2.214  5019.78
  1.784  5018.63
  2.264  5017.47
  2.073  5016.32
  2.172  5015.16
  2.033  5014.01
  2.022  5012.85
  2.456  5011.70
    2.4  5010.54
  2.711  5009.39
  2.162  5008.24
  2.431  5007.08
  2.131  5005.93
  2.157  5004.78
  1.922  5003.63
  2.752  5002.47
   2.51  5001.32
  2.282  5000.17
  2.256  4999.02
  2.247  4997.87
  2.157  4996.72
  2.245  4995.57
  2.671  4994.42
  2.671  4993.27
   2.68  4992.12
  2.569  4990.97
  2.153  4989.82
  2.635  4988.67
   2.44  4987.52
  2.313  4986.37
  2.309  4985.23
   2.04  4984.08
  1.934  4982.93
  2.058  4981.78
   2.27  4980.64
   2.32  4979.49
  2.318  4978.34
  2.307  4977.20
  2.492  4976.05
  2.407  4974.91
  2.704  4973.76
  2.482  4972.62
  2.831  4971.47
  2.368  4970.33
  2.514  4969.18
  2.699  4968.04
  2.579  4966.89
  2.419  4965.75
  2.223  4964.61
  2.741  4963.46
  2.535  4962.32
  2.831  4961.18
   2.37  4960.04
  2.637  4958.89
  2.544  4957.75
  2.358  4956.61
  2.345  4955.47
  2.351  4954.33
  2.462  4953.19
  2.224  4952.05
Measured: 1.3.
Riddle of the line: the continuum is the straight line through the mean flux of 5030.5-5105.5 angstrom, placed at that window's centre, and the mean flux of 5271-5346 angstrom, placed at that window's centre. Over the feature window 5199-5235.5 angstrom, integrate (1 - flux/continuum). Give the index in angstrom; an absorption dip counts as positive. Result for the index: 2.2 angstrom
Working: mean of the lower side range 2.38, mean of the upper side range 2.7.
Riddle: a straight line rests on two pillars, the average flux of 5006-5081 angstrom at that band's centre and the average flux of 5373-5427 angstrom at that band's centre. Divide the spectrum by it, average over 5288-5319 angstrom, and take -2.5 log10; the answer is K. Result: -0.076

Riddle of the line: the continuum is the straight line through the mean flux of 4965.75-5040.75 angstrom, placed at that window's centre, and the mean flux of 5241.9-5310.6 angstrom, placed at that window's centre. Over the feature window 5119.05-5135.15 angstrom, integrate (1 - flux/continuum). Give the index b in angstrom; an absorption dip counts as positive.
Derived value 1.5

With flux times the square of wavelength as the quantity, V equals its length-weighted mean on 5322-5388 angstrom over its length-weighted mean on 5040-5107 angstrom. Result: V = 1.30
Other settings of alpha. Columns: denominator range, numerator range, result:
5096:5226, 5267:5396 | 1.30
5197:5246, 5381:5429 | 1.17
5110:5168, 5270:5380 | 1.30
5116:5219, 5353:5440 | 1.34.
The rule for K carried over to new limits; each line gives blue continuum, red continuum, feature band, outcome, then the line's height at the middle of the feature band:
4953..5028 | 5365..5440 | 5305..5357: -0.05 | 2.62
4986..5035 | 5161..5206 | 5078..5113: -0.05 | 2.18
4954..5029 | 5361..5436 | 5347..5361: -0.09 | 2.65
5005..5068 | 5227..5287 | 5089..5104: 0.00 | 2.39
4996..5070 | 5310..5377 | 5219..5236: 0.07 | 2.59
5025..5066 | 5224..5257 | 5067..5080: 0.03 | 2.43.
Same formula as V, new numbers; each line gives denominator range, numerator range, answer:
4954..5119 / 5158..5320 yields 1.12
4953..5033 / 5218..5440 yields 1.29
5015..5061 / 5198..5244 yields 1.12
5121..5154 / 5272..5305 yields 1.25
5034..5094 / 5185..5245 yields 1.08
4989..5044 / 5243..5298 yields 1.24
